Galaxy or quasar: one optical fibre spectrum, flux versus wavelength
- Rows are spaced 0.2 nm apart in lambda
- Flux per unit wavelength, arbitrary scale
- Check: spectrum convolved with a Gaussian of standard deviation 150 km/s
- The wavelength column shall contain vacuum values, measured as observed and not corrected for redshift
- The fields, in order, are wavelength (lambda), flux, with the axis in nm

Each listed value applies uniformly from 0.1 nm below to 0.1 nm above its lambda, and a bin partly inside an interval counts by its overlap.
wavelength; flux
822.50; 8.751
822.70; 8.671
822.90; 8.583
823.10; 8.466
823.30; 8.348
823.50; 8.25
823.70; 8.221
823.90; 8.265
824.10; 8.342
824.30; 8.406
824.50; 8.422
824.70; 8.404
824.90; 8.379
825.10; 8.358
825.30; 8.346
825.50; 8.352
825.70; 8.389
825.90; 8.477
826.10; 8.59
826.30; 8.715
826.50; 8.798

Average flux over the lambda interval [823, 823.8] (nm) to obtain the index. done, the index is 8.32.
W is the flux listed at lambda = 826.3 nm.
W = 8.715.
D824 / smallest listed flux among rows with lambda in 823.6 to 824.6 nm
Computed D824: 8.221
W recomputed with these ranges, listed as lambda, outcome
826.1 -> 8.59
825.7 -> 8.389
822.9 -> 8.583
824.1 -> 8.342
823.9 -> 8.265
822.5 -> 8.751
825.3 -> 8.346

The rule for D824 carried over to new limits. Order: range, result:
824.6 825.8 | 8.346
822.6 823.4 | 8.348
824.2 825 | 8.379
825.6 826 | 8.389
